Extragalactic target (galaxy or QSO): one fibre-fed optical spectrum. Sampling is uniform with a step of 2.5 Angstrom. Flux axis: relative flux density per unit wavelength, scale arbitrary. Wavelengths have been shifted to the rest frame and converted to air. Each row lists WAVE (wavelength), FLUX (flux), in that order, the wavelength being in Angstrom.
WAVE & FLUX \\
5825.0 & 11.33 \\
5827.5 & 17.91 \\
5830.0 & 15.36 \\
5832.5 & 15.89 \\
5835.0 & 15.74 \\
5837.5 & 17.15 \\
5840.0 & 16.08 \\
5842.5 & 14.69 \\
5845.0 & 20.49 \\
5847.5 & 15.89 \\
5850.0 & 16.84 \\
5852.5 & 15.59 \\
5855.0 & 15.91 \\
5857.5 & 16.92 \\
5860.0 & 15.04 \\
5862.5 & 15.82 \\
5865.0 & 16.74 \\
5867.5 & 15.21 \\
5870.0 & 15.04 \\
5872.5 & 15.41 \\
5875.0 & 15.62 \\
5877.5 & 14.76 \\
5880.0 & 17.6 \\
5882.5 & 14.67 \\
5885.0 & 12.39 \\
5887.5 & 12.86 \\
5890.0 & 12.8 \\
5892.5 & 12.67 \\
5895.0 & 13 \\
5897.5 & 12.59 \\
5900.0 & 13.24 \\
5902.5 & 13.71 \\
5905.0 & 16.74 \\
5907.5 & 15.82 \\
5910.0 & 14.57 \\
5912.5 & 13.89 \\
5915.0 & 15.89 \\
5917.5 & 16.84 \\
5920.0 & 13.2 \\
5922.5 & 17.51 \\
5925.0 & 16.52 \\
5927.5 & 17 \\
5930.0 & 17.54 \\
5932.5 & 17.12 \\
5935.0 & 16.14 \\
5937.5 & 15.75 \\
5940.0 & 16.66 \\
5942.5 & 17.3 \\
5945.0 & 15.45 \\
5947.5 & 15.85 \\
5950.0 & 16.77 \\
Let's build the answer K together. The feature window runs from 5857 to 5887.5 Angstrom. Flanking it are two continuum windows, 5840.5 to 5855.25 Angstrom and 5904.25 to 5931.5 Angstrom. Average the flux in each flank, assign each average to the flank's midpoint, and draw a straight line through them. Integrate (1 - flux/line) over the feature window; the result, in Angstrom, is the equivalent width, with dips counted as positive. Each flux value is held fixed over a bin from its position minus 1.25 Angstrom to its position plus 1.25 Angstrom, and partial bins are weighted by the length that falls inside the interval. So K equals 2.0 Angstrom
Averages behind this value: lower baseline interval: 16.6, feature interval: 15.3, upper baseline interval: 16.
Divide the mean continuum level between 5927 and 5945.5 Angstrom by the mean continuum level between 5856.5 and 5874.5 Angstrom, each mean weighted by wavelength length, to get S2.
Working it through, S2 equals 1.06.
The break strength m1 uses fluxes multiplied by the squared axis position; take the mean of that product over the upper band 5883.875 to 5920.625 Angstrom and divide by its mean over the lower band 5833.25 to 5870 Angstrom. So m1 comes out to 0.88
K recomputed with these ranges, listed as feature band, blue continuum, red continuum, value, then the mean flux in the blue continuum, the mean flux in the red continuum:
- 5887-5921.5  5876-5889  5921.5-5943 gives 2.9 Angstrom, 14.4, 16.8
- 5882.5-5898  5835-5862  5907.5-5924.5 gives 2.9 Angstrom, 16.4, 15.4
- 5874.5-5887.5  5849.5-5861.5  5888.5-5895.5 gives -0.9 Angstrom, 16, 12.8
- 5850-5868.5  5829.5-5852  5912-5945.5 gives 0.5 Angstrom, 16.5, 16.3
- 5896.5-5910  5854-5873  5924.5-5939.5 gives 1.5 Angstrom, 15.8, 16.7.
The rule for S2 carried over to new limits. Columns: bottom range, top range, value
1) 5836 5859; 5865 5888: 0.90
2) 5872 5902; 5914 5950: 1.17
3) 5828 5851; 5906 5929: 0.95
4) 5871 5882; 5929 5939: 1.06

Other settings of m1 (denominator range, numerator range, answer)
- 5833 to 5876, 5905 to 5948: 1.02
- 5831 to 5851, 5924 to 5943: 1.04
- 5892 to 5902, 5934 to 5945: 1.28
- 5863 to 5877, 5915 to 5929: 1.06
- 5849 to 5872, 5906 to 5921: 0.97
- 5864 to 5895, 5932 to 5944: 1.16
